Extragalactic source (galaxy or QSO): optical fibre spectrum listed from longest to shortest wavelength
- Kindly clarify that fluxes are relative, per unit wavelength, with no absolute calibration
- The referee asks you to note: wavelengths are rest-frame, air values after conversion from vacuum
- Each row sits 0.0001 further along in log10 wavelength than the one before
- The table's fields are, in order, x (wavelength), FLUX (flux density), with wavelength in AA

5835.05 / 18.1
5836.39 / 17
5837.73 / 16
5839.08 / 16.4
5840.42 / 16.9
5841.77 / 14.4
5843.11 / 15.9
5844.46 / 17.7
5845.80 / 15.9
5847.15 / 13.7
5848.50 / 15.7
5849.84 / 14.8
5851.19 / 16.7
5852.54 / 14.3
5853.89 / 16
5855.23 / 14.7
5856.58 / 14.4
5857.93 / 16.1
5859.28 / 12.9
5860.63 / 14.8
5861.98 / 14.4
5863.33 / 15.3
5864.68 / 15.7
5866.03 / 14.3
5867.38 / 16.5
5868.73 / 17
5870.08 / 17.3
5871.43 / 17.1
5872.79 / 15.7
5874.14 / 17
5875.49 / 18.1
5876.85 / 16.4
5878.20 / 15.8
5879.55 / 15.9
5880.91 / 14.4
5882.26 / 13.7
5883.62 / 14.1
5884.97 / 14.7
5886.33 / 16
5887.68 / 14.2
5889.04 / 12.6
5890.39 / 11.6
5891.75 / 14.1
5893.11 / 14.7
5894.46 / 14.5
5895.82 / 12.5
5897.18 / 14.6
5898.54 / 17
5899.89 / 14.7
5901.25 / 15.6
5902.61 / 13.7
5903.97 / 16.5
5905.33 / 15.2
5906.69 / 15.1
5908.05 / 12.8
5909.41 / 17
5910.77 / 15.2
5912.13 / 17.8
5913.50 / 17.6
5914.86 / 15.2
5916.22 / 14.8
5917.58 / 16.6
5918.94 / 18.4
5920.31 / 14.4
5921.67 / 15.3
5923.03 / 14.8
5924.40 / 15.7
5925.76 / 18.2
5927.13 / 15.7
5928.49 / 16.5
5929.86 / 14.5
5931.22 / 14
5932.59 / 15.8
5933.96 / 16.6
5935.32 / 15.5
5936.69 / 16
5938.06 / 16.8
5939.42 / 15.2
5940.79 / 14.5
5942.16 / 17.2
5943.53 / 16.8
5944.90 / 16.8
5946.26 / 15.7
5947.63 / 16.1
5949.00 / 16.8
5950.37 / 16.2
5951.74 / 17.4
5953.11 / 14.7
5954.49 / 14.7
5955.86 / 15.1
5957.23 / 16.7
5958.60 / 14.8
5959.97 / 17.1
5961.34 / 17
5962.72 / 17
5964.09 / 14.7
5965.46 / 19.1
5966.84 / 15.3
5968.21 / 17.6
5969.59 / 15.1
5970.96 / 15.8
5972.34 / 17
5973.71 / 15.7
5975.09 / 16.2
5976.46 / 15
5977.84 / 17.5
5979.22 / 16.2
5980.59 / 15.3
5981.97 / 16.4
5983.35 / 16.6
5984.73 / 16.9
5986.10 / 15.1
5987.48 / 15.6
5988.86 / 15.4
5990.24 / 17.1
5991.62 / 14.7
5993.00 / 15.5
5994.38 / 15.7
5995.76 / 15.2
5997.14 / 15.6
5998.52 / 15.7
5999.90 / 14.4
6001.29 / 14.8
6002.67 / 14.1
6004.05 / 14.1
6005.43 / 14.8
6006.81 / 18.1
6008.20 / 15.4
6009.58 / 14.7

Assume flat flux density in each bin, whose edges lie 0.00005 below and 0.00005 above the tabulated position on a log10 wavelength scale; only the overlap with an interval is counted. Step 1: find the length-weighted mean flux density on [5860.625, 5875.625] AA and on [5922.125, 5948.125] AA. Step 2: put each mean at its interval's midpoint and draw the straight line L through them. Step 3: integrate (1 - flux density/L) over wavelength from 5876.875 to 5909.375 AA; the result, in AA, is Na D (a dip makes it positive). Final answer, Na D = 2.9 AA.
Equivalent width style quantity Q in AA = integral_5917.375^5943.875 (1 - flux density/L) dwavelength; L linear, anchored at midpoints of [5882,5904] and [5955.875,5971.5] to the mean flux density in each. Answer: -0.9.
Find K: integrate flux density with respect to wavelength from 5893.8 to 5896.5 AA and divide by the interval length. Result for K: 13.5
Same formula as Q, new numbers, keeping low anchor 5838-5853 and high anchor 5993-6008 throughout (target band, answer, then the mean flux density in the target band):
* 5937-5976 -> -1.99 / 16.2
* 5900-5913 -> 0.08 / 15.4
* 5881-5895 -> 1.39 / 14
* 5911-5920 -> -0.61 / 16.6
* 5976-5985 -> -0.56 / 16.3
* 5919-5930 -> -0.27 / 15.8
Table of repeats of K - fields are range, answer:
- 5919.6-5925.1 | 15.1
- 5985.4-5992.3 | 15.6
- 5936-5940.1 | 16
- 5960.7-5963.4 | 17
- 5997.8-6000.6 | 15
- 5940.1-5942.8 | 15.8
